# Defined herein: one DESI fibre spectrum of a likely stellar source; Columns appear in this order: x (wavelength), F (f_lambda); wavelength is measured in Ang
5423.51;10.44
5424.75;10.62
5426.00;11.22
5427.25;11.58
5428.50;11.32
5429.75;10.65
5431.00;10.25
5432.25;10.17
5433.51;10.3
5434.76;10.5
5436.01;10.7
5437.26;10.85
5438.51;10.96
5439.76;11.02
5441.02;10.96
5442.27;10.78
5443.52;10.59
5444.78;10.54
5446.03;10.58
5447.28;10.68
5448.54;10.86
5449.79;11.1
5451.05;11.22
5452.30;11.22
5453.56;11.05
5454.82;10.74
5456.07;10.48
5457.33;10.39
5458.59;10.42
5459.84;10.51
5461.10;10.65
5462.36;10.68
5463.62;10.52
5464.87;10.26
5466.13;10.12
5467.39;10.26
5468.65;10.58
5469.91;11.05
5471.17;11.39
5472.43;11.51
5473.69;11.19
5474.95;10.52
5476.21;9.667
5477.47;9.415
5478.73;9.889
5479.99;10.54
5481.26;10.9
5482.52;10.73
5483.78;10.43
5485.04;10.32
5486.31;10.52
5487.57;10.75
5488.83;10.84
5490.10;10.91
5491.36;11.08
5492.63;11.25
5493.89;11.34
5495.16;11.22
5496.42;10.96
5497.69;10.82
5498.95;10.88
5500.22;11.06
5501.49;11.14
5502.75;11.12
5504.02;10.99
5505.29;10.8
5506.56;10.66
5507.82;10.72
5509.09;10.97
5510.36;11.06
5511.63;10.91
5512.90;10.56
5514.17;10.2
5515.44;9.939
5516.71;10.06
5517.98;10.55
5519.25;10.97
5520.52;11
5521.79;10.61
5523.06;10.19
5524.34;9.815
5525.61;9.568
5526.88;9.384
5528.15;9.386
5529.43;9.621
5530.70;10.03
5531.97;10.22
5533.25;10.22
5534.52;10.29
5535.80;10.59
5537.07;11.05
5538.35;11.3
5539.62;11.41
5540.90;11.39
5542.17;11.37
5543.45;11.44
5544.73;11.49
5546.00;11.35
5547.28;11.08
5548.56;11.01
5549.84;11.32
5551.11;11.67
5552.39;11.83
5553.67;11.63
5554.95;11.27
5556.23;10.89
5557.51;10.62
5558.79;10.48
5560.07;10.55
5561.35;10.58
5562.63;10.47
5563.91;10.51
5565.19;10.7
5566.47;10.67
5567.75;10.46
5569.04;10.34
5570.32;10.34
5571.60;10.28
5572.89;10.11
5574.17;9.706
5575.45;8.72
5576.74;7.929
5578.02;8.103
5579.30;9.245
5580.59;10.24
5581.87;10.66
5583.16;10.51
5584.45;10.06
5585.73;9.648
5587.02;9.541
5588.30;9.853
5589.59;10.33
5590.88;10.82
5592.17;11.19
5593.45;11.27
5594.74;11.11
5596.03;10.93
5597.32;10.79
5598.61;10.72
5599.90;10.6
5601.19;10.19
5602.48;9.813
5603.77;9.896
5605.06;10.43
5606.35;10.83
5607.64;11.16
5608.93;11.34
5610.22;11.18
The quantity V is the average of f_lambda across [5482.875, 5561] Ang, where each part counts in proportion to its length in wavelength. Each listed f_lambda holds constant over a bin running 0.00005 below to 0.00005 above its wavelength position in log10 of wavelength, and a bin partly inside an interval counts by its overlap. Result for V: 10.8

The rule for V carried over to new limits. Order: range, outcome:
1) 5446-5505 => 10.7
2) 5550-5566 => 10.9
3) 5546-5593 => 10.4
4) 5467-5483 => 10.6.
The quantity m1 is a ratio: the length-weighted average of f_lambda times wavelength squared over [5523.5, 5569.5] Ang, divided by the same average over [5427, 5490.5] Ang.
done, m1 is 1.04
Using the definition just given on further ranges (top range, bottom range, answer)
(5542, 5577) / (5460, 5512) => 1.02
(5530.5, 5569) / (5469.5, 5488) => 1.06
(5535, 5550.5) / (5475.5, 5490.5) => 1.10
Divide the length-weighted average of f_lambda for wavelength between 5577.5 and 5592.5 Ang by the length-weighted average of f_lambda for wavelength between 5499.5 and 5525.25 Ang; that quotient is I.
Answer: 0.94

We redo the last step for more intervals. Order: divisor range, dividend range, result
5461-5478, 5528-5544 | 1.01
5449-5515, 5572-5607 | 0.94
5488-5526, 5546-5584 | 0.97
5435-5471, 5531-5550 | 1.03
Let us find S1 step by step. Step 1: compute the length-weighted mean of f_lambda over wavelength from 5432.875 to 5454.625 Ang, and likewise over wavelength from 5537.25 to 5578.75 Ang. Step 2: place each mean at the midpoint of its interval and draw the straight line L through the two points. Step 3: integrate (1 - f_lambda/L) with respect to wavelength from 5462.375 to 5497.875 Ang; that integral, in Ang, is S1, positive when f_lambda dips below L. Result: 0.3 Ang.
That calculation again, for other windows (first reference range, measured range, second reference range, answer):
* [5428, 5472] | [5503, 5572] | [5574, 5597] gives -2.9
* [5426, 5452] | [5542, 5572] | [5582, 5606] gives -1.2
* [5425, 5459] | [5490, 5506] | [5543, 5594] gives -0.6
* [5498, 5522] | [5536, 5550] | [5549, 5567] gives -0.5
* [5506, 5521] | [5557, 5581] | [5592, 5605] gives 1.4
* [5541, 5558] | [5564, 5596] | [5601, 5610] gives 2.4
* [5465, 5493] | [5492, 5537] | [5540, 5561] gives 1.4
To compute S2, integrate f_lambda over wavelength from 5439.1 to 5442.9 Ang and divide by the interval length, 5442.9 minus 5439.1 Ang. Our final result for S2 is 10.9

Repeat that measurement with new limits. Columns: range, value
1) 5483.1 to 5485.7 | 10.4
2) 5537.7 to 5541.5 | 11.4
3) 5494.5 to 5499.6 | 11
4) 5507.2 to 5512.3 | 10.9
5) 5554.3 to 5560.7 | 10.8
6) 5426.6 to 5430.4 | 11.2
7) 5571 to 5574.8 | 10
